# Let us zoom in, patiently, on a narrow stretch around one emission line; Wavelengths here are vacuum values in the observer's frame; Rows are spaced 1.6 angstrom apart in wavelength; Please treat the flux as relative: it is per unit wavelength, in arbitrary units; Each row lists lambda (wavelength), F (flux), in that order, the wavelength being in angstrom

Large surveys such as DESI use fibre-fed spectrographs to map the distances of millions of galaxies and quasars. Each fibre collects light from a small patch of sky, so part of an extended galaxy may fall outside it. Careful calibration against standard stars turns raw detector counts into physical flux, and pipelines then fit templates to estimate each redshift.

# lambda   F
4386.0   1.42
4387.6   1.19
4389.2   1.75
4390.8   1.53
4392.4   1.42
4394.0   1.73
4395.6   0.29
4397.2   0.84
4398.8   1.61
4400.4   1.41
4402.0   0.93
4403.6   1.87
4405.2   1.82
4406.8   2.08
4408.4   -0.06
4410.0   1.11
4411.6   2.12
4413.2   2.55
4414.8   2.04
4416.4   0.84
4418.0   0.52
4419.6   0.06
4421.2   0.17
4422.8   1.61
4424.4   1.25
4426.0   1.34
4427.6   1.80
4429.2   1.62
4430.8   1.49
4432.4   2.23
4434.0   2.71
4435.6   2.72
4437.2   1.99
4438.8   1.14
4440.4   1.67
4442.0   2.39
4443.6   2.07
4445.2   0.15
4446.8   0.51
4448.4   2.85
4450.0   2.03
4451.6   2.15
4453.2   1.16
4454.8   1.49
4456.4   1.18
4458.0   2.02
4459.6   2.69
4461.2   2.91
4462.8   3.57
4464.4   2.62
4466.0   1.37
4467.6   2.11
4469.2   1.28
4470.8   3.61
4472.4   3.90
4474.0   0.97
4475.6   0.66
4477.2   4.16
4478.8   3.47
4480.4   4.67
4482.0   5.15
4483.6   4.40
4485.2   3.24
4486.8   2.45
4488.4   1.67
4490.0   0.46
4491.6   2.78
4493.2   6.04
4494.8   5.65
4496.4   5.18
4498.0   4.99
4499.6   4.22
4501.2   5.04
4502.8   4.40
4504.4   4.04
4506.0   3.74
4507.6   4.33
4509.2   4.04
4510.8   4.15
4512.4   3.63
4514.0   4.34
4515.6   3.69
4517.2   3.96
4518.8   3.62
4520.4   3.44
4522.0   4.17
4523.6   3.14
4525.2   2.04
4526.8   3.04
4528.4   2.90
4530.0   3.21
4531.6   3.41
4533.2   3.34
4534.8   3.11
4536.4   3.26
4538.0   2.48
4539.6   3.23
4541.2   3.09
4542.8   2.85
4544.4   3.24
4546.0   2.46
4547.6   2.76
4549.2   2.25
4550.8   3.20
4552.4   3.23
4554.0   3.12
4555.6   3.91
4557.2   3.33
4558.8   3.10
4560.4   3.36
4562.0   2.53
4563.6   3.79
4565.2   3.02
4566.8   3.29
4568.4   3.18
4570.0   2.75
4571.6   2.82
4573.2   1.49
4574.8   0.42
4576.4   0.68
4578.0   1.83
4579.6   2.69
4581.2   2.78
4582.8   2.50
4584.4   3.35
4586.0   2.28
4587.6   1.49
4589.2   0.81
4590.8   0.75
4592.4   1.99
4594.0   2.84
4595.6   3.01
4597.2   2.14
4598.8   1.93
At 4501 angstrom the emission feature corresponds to Lyman alpha 1216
